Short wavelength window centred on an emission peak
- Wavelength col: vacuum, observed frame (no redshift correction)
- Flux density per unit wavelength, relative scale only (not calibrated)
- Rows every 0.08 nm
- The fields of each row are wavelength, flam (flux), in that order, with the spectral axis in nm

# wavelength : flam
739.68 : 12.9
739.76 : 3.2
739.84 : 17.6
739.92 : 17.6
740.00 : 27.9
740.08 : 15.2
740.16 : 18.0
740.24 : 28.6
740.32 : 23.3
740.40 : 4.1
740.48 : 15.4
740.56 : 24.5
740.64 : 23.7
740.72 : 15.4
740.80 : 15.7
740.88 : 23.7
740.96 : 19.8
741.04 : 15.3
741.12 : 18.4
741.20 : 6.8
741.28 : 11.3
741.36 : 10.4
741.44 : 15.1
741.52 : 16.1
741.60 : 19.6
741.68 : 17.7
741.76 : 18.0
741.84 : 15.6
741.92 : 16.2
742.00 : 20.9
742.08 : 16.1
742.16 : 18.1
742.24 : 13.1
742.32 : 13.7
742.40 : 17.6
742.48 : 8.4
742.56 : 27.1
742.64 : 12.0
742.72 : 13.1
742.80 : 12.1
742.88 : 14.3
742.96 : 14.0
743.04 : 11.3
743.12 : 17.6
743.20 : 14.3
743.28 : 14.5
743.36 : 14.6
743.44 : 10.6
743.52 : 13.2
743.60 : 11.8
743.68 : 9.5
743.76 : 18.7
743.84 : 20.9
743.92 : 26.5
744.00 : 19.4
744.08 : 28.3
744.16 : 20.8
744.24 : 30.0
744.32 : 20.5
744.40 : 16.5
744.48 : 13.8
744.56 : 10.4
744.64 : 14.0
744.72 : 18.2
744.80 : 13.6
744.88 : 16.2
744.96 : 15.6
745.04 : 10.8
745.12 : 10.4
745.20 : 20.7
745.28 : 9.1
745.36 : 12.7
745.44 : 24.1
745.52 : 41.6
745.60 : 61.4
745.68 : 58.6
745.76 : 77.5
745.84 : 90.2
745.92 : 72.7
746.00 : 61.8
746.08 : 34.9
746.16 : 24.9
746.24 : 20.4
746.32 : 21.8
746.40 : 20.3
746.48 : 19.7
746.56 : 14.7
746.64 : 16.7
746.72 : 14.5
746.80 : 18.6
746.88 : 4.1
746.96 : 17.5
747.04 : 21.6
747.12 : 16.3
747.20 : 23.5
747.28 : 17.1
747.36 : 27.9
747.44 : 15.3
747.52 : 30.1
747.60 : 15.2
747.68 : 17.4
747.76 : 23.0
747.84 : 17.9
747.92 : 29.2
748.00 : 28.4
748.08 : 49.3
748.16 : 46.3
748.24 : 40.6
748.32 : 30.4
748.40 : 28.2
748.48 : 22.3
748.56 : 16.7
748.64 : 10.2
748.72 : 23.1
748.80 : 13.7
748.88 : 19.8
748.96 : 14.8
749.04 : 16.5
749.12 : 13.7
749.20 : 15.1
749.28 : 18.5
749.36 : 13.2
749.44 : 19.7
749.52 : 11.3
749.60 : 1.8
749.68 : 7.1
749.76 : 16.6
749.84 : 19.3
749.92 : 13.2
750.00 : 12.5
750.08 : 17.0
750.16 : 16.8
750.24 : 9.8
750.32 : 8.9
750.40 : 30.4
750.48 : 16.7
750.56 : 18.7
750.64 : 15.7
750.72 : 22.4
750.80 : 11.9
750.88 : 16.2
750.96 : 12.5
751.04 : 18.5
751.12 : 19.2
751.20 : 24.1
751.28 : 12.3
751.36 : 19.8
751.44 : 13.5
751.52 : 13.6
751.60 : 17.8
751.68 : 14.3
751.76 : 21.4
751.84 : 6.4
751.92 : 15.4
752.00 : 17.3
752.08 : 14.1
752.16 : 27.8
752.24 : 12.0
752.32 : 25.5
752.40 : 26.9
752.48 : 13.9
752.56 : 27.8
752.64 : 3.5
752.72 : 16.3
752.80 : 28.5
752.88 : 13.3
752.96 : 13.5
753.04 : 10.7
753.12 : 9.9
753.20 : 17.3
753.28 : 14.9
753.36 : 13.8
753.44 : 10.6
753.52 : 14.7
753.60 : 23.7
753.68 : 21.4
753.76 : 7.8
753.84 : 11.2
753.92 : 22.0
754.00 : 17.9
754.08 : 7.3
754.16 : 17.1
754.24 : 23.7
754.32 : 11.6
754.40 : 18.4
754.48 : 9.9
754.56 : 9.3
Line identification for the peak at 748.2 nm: [N II] 6583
